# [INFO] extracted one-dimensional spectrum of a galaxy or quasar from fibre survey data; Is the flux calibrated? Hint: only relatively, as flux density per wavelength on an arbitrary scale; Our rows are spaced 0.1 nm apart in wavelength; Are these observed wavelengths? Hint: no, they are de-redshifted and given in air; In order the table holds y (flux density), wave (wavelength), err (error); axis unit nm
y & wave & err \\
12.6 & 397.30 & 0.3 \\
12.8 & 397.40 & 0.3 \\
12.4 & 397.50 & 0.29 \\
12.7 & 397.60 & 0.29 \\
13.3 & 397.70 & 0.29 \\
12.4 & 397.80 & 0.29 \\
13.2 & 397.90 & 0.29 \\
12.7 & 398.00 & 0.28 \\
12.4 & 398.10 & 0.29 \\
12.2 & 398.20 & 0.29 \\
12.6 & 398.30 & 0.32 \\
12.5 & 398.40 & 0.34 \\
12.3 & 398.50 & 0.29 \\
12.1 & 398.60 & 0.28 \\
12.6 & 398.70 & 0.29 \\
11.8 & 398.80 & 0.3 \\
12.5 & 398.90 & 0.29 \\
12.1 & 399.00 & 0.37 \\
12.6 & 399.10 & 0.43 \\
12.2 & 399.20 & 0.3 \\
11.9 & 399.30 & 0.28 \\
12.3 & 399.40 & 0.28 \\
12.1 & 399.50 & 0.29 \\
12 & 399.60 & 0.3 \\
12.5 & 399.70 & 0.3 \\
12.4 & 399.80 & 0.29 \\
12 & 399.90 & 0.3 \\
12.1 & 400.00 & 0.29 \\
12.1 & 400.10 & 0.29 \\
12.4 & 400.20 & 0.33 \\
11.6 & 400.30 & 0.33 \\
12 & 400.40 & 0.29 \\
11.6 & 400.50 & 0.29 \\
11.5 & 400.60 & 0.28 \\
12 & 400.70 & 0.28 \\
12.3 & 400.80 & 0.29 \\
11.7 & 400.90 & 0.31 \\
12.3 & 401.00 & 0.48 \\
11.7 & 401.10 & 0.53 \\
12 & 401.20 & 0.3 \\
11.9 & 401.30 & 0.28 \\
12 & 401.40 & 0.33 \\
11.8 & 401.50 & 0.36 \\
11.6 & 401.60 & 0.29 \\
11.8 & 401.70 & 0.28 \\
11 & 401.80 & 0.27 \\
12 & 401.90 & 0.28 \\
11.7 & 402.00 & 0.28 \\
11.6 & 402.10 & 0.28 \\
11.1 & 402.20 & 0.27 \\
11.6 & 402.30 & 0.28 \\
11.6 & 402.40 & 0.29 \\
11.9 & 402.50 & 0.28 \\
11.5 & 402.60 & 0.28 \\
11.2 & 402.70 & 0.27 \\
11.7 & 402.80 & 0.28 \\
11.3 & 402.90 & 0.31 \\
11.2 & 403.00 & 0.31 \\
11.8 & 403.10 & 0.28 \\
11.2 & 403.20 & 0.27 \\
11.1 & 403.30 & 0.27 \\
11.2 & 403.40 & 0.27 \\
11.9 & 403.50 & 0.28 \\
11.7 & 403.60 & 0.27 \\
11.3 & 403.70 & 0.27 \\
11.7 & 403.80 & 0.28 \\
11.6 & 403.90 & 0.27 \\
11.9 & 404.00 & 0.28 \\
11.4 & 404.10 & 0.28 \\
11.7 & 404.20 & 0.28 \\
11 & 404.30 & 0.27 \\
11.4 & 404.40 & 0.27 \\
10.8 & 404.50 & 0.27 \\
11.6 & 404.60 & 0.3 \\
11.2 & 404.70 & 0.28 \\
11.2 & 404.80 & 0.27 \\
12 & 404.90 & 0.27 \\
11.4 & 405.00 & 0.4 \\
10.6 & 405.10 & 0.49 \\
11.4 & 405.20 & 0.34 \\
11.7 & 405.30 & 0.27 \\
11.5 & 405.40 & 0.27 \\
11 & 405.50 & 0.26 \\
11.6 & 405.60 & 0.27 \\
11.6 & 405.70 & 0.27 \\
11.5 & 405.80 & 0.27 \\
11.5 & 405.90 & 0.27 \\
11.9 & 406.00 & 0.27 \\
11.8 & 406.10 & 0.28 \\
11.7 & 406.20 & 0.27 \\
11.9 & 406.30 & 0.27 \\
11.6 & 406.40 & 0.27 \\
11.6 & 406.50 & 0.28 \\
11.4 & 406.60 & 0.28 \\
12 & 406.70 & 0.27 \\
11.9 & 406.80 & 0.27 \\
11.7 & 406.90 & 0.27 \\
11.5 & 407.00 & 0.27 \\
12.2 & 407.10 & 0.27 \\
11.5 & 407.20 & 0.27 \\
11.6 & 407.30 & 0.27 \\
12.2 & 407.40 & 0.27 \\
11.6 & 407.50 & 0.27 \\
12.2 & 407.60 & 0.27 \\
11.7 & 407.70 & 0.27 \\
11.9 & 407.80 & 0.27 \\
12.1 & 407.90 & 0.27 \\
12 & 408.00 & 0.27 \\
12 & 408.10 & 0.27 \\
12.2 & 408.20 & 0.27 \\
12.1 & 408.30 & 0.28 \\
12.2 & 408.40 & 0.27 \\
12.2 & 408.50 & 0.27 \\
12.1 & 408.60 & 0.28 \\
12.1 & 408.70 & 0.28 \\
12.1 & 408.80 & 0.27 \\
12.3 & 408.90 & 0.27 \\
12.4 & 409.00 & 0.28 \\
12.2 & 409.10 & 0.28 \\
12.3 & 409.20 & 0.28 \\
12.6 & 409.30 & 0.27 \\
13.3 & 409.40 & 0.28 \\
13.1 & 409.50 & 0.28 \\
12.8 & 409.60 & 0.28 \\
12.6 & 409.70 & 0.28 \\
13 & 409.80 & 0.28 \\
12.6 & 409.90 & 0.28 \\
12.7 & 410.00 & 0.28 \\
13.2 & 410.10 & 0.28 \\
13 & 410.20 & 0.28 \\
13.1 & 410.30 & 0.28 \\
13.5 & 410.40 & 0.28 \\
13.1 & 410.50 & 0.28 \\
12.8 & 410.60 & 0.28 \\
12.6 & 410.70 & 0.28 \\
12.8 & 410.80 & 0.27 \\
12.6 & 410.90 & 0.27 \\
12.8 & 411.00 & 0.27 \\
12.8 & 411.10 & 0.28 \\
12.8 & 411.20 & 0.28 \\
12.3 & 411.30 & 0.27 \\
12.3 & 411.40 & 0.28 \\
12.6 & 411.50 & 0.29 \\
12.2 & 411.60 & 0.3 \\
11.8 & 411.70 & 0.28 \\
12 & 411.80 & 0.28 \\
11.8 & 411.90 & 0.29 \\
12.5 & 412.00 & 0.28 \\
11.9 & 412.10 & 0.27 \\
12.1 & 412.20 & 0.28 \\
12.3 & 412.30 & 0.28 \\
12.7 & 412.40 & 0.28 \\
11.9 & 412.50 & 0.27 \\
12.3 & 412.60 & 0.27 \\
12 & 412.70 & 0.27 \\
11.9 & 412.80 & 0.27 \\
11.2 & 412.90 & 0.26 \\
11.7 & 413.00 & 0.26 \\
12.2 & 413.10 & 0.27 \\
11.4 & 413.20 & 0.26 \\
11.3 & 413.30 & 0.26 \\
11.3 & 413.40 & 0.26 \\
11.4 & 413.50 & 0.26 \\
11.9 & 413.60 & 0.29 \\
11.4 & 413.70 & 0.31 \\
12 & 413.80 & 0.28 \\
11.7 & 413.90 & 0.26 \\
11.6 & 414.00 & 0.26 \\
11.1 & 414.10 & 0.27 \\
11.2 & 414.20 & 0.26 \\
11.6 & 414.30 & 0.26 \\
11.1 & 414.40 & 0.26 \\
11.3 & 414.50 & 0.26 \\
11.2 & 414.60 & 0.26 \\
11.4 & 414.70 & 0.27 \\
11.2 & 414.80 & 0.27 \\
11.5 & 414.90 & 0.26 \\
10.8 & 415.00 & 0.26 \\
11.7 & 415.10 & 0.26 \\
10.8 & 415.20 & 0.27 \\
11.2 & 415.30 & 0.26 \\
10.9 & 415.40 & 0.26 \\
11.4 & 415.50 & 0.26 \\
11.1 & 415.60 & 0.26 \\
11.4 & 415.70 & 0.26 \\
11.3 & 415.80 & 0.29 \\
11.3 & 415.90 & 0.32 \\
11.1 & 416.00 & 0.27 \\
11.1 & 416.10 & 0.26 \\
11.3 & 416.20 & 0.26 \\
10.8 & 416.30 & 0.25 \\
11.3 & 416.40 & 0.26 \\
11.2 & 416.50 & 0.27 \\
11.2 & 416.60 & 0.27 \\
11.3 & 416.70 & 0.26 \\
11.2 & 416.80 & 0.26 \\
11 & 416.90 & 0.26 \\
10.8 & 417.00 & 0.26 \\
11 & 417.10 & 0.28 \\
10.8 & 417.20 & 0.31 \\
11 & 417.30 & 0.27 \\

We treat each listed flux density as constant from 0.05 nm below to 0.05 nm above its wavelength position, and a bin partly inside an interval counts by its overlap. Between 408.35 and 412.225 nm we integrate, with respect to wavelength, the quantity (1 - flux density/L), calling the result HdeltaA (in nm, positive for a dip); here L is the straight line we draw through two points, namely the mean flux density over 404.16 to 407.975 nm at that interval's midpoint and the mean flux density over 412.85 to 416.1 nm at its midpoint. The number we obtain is -0.360 nm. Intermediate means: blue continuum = 11.6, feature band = 12.5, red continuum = 11.4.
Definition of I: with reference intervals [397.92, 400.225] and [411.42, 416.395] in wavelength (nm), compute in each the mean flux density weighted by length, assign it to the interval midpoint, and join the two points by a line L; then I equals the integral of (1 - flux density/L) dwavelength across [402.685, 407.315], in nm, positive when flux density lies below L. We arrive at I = 0.19 nm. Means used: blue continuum 12.3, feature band 11.5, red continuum 11.6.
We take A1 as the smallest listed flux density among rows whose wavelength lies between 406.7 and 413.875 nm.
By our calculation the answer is 11.2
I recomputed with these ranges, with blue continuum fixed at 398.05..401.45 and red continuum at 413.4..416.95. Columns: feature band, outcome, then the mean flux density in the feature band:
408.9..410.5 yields -0.17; 12.8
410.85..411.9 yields -0.08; 12.4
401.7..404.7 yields 0.12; 11.5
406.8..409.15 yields -0.07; 12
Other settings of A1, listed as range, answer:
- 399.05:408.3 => 10.6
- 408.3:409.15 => 12.1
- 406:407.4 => 11.4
